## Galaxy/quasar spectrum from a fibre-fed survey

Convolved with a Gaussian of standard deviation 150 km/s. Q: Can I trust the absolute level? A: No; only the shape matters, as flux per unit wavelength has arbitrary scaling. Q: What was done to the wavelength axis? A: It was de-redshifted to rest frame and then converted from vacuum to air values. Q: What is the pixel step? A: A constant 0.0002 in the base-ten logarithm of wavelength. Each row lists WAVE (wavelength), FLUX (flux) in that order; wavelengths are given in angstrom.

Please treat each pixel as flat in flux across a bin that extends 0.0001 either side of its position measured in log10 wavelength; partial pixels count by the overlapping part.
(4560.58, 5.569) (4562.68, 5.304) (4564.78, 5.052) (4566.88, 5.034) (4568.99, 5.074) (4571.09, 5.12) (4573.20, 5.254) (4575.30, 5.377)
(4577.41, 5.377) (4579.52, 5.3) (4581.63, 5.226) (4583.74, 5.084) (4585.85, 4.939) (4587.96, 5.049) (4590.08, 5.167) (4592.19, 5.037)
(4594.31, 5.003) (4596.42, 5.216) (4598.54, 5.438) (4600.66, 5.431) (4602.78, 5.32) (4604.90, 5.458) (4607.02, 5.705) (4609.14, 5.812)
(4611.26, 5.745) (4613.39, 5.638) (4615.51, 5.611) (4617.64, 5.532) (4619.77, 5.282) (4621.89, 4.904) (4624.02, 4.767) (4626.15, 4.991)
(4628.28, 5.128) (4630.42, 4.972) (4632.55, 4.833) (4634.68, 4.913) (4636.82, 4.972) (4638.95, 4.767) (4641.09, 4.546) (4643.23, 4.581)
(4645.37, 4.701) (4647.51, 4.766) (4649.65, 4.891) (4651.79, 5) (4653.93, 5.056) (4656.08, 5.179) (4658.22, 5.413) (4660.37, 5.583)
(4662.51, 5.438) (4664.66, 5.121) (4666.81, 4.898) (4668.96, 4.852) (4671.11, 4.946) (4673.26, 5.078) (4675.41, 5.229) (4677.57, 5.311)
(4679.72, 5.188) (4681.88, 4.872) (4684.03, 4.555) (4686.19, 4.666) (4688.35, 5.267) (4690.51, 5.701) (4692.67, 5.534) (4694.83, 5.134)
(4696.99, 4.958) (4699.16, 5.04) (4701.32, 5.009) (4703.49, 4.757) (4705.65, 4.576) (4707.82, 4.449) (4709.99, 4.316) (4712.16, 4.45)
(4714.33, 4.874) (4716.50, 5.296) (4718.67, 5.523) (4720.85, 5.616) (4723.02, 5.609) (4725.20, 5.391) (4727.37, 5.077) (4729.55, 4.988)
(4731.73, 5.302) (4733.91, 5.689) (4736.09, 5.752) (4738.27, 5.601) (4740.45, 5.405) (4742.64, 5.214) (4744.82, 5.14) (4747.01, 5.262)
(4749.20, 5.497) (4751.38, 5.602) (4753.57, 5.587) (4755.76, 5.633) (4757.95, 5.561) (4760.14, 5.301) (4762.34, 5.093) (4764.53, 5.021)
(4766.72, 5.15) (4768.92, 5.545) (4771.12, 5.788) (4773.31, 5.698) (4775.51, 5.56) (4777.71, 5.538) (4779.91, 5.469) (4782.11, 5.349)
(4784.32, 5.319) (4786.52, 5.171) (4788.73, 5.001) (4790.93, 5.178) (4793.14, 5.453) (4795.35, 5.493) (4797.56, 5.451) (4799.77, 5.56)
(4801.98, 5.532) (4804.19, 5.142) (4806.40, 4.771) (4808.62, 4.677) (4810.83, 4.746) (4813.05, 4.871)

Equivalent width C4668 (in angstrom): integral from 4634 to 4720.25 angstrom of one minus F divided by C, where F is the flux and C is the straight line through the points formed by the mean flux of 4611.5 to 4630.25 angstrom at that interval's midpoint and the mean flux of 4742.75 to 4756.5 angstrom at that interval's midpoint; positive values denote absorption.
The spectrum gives 5.4 angstrom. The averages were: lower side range 5.24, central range 4.99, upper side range 5.43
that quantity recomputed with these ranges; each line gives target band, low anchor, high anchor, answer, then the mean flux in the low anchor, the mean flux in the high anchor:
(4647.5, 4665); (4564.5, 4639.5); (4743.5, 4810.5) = 0.2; 5.21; 5.34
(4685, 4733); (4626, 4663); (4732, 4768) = 1.5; 4.98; 5.4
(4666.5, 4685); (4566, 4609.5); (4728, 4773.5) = 1.2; 5.25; 5.41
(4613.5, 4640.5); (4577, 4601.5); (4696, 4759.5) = 0.6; 5.18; 5.21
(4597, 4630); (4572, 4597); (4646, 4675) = -1.5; 5.17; 5.09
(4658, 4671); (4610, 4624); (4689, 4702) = 0.3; 5.41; 5.24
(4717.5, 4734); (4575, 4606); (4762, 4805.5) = -0.2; 5.22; 5.38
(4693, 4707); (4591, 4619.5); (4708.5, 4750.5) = 1.0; 5.45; 5.26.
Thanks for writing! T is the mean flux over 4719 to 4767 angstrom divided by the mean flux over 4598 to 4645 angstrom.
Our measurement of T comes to 1.0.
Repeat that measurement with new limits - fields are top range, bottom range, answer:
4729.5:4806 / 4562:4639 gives 1.04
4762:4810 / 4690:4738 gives 1.03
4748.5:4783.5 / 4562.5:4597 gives 1.06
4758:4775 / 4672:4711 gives 1.08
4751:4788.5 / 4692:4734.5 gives 1.07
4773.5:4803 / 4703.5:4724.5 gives 1.09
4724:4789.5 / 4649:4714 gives 1.08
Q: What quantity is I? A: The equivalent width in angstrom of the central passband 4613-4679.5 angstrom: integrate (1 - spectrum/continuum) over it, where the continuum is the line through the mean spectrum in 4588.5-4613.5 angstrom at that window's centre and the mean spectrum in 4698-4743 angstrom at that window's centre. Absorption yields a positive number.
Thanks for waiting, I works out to 3.0 angstrom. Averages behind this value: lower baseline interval 5.4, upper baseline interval 5.14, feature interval 5.06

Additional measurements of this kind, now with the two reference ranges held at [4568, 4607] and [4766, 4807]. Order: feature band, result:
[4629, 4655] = 2.14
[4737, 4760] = -0.39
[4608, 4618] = -0.82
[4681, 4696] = 0.57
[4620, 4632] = 0.66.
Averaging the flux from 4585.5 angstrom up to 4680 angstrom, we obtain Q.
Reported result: 5.14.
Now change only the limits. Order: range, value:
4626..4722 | 5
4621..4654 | 4.86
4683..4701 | 5.1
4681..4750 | 5.14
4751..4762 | 5.5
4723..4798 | 5.39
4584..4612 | 5.32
